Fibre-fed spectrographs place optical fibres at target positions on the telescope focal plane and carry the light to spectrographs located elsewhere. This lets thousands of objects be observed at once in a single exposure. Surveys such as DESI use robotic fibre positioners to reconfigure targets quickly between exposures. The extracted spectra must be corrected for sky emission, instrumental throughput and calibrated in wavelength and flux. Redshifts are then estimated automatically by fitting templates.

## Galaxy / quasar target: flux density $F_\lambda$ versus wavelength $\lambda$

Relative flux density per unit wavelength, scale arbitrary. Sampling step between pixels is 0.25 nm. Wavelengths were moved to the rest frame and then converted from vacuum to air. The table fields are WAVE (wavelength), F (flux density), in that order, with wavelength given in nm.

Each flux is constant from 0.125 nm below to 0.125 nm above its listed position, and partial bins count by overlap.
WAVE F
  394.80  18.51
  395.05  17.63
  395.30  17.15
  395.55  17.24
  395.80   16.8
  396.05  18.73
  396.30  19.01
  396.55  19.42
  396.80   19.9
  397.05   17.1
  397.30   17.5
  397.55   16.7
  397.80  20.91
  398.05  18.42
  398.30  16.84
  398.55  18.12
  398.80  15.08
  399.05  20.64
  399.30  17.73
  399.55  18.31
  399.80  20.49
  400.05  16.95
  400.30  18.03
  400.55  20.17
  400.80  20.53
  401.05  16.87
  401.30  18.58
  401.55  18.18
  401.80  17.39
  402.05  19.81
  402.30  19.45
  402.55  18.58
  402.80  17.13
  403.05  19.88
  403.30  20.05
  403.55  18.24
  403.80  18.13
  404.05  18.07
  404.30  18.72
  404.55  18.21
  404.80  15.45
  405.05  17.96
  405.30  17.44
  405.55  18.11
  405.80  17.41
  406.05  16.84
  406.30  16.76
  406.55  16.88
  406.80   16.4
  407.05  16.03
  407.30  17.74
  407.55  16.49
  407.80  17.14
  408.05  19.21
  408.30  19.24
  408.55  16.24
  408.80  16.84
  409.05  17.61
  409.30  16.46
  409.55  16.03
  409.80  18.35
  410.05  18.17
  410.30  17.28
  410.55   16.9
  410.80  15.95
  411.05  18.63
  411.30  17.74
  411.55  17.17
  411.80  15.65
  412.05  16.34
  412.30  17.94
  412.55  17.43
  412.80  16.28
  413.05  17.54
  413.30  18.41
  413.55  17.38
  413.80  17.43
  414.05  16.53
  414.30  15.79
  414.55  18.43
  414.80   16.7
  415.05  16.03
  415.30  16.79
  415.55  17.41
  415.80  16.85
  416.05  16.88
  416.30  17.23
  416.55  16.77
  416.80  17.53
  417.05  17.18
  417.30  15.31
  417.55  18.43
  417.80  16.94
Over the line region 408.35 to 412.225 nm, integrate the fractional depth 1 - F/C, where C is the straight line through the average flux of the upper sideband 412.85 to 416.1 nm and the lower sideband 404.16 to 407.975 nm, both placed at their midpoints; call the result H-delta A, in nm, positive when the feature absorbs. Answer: 0.01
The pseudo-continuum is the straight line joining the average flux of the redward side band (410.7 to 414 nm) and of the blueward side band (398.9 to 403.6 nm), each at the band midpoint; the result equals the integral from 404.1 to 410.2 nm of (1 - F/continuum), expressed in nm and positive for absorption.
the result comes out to 0.21 nm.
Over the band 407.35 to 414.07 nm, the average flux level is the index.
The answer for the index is 17.3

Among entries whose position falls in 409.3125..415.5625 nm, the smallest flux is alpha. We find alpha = 15.65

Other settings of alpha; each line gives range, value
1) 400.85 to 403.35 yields 16.87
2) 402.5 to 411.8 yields 15.45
